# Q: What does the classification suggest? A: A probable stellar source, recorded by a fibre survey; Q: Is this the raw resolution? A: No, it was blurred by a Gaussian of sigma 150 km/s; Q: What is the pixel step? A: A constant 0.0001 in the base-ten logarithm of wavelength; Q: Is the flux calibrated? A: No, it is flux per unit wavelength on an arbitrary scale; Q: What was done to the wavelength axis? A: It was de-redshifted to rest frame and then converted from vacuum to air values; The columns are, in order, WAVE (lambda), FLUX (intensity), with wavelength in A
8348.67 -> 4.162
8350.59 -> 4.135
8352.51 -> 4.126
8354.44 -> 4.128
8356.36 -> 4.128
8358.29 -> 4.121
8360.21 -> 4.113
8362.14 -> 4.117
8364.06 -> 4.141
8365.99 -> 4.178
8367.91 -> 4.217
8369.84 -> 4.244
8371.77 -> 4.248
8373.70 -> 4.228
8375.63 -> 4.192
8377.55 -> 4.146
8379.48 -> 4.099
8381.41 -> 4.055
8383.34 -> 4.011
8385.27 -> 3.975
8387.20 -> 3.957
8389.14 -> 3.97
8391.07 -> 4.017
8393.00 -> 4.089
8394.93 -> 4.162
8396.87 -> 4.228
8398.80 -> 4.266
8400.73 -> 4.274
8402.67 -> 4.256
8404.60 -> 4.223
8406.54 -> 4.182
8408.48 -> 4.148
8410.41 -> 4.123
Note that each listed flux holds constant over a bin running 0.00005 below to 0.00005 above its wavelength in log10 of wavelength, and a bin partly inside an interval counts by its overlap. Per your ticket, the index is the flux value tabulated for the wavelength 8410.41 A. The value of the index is 4.123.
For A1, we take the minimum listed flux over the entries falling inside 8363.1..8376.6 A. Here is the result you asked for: 4.141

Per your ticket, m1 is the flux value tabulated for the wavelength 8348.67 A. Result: 4.162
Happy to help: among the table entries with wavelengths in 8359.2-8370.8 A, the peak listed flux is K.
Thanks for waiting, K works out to 4.244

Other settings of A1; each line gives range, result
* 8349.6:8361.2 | 4.113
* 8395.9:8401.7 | 4.228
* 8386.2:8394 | 3.957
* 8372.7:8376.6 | 4.192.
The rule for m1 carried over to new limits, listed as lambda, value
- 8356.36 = 4.128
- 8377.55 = 4.146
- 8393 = 4.089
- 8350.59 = 4.135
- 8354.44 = 4.128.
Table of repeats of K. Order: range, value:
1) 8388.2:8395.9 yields 4.162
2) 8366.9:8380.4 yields 4.248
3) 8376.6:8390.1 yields 4.146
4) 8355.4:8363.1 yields 4.128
